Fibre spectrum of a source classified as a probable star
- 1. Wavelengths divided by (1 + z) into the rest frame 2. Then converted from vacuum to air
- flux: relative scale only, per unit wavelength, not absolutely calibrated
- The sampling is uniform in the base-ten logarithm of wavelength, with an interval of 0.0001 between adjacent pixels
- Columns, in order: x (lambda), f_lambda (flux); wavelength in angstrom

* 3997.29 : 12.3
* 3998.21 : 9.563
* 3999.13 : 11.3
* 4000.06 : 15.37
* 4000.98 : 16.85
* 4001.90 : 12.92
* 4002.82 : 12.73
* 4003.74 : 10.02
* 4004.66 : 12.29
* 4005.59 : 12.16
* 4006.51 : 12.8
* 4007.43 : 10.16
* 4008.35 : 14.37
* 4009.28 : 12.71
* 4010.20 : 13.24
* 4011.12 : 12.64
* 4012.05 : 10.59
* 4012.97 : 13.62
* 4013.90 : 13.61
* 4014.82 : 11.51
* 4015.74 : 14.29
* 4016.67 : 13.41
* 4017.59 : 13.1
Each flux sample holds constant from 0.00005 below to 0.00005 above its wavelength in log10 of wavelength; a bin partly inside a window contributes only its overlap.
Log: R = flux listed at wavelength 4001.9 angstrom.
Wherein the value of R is 12.92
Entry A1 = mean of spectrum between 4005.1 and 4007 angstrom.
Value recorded 12.4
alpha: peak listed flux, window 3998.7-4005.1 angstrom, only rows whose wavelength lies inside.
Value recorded 16.85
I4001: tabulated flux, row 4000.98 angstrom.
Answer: 16.85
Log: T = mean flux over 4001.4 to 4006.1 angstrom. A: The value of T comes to 12.1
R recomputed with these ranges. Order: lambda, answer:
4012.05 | 10.59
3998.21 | 9.563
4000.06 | 15.37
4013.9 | 13.61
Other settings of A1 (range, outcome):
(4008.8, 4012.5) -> 12.3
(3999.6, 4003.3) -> 14.5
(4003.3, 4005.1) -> 11.2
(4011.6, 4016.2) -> 12.7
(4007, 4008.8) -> 12.3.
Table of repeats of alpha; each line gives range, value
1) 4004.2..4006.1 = 12.29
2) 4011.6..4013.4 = 13.62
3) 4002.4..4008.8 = 14.37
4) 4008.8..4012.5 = 13.24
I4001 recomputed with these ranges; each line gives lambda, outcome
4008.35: 14.37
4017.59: 13.1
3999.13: 11.3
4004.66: 12.29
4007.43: 10.16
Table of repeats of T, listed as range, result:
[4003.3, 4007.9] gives 11.5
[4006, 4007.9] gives 11.6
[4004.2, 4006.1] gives 12.2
